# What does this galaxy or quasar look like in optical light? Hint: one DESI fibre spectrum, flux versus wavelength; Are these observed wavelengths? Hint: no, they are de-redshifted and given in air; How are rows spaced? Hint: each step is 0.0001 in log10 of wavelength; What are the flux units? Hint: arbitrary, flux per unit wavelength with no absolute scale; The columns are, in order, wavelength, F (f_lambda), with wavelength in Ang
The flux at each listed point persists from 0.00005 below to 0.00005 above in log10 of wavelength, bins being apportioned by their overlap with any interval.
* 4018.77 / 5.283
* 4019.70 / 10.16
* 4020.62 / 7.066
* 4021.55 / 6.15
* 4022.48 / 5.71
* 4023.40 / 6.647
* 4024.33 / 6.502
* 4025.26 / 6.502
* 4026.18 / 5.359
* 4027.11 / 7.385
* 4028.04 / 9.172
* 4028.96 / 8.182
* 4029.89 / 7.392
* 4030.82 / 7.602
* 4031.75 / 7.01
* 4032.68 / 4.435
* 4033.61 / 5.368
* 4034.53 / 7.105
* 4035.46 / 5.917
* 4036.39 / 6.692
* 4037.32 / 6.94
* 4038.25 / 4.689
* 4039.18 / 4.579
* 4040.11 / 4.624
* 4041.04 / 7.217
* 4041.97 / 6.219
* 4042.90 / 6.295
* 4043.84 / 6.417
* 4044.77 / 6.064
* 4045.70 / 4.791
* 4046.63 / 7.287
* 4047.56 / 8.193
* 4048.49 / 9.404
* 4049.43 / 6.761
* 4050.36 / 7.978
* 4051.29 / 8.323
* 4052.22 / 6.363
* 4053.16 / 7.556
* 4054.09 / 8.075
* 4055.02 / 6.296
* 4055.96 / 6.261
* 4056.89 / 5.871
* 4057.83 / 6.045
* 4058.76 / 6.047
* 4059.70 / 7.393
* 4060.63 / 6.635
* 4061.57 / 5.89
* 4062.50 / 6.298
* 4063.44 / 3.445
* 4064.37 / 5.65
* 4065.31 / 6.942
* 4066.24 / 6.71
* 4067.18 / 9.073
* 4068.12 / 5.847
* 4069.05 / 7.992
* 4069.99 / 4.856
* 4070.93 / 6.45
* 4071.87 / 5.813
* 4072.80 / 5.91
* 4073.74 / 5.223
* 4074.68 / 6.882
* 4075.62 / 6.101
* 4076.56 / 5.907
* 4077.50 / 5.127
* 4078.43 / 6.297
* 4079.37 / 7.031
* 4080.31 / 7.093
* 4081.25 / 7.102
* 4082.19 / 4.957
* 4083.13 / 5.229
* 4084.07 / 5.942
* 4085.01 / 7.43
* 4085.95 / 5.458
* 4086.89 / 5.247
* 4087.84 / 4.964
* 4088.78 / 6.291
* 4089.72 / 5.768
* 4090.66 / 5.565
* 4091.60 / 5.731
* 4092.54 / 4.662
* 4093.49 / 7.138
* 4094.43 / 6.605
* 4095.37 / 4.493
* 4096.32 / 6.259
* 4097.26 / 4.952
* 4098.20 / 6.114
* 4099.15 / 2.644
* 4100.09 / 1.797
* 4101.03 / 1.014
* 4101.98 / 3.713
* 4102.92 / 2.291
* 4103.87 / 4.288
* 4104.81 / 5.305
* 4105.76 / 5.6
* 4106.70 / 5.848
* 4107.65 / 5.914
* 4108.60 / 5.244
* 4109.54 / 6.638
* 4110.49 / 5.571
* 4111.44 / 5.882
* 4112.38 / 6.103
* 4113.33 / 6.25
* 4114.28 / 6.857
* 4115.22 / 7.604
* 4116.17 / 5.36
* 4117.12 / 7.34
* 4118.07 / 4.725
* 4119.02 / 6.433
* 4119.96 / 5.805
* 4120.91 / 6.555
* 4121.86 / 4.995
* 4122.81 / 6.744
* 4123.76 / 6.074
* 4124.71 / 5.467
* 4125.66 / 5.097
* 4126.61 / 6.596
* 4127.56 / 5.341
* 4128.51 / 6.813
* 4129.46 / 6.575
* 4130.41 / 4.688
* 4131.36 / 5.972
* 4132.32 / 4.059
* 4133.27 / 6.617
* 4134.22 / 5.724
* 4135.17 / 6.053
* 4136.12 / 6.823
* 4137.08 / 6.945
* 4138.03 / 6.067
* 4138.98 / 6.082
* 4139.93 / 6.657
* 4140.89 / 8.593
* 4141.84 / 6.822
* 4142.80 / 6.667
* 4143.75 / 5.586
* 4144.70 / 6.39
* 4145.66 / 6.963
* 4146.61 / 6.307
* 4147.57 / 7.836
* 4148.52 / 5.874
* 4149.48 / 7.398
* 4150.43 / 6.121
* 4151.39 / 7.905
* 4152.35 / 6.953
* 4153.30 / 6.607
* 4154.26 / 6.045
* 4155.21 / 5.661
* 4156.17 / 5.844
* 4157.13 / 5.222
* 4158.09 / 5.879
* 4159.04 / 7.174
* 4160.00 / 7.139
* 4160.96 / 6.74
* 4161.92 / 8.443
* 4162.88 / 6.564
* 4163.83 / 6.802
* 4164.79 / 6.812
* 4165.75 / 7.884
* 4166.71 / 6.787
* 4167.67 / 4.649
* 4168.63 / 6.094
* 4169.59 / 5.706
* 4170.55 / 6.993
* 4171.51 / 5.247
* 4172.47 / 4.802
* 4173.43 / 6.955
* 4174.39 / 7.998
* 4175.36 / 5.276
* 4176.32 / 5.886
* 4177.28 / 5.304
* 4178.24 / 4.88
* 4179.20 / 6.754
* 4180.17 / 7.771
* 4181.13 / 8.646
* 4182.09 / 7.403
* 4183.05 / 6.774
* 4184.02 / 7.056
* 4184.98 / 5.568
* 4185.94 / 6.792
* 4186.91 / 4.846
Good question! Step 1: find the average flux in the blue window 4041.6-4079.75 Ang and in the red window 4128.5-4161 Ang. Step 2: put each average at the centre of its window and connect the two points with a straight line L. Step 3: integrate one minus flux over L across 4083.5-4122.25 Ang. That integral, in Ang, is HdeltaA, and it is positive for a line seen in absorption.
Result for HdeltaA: 6.3 Ang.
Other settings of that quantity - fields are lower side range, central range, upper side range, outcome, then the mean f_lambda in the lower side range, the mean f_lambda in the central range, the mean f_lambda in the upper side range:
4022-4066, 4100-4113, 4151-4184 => 3.5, 6.54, 4.76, 6.52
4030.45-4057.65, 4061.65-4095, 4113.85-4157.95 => 2.0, 6.55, 6.07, 6.28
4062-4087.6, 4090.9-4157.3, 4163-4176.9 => 3.9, 6.14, 5.85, 6.28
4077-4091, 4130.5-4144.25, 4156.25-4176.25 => 0.0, 5.97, 6.29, 6.43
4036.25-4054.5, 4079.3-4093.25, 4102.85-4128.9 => 0.8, 6.72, 5.88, 5.86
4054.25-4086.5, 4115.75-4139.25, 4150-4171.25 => 1.7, 6.23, 5.96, 6.53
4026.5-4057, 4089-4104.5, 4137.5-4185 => 4.8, 6.74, 4.6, 6.56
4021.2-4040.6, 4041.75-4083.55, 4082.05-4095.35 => -3.1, 6.38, 6.49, 5.76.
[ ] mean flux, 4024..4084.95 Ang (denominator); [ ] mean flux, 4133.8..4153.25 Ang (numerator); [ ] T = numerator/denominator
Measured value 1.0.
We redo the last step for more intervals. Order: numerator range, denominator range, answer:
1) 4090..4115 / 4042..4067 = 0.77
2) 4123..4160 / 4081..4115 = 1.19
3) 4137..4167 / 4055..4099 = 1.11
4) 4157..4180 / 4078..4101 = 1.15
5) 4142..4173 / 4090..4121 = 1.21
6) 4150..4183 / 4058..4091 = 1.06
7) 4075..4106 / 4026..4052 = 0.79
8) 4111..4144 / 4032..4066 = 0.97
